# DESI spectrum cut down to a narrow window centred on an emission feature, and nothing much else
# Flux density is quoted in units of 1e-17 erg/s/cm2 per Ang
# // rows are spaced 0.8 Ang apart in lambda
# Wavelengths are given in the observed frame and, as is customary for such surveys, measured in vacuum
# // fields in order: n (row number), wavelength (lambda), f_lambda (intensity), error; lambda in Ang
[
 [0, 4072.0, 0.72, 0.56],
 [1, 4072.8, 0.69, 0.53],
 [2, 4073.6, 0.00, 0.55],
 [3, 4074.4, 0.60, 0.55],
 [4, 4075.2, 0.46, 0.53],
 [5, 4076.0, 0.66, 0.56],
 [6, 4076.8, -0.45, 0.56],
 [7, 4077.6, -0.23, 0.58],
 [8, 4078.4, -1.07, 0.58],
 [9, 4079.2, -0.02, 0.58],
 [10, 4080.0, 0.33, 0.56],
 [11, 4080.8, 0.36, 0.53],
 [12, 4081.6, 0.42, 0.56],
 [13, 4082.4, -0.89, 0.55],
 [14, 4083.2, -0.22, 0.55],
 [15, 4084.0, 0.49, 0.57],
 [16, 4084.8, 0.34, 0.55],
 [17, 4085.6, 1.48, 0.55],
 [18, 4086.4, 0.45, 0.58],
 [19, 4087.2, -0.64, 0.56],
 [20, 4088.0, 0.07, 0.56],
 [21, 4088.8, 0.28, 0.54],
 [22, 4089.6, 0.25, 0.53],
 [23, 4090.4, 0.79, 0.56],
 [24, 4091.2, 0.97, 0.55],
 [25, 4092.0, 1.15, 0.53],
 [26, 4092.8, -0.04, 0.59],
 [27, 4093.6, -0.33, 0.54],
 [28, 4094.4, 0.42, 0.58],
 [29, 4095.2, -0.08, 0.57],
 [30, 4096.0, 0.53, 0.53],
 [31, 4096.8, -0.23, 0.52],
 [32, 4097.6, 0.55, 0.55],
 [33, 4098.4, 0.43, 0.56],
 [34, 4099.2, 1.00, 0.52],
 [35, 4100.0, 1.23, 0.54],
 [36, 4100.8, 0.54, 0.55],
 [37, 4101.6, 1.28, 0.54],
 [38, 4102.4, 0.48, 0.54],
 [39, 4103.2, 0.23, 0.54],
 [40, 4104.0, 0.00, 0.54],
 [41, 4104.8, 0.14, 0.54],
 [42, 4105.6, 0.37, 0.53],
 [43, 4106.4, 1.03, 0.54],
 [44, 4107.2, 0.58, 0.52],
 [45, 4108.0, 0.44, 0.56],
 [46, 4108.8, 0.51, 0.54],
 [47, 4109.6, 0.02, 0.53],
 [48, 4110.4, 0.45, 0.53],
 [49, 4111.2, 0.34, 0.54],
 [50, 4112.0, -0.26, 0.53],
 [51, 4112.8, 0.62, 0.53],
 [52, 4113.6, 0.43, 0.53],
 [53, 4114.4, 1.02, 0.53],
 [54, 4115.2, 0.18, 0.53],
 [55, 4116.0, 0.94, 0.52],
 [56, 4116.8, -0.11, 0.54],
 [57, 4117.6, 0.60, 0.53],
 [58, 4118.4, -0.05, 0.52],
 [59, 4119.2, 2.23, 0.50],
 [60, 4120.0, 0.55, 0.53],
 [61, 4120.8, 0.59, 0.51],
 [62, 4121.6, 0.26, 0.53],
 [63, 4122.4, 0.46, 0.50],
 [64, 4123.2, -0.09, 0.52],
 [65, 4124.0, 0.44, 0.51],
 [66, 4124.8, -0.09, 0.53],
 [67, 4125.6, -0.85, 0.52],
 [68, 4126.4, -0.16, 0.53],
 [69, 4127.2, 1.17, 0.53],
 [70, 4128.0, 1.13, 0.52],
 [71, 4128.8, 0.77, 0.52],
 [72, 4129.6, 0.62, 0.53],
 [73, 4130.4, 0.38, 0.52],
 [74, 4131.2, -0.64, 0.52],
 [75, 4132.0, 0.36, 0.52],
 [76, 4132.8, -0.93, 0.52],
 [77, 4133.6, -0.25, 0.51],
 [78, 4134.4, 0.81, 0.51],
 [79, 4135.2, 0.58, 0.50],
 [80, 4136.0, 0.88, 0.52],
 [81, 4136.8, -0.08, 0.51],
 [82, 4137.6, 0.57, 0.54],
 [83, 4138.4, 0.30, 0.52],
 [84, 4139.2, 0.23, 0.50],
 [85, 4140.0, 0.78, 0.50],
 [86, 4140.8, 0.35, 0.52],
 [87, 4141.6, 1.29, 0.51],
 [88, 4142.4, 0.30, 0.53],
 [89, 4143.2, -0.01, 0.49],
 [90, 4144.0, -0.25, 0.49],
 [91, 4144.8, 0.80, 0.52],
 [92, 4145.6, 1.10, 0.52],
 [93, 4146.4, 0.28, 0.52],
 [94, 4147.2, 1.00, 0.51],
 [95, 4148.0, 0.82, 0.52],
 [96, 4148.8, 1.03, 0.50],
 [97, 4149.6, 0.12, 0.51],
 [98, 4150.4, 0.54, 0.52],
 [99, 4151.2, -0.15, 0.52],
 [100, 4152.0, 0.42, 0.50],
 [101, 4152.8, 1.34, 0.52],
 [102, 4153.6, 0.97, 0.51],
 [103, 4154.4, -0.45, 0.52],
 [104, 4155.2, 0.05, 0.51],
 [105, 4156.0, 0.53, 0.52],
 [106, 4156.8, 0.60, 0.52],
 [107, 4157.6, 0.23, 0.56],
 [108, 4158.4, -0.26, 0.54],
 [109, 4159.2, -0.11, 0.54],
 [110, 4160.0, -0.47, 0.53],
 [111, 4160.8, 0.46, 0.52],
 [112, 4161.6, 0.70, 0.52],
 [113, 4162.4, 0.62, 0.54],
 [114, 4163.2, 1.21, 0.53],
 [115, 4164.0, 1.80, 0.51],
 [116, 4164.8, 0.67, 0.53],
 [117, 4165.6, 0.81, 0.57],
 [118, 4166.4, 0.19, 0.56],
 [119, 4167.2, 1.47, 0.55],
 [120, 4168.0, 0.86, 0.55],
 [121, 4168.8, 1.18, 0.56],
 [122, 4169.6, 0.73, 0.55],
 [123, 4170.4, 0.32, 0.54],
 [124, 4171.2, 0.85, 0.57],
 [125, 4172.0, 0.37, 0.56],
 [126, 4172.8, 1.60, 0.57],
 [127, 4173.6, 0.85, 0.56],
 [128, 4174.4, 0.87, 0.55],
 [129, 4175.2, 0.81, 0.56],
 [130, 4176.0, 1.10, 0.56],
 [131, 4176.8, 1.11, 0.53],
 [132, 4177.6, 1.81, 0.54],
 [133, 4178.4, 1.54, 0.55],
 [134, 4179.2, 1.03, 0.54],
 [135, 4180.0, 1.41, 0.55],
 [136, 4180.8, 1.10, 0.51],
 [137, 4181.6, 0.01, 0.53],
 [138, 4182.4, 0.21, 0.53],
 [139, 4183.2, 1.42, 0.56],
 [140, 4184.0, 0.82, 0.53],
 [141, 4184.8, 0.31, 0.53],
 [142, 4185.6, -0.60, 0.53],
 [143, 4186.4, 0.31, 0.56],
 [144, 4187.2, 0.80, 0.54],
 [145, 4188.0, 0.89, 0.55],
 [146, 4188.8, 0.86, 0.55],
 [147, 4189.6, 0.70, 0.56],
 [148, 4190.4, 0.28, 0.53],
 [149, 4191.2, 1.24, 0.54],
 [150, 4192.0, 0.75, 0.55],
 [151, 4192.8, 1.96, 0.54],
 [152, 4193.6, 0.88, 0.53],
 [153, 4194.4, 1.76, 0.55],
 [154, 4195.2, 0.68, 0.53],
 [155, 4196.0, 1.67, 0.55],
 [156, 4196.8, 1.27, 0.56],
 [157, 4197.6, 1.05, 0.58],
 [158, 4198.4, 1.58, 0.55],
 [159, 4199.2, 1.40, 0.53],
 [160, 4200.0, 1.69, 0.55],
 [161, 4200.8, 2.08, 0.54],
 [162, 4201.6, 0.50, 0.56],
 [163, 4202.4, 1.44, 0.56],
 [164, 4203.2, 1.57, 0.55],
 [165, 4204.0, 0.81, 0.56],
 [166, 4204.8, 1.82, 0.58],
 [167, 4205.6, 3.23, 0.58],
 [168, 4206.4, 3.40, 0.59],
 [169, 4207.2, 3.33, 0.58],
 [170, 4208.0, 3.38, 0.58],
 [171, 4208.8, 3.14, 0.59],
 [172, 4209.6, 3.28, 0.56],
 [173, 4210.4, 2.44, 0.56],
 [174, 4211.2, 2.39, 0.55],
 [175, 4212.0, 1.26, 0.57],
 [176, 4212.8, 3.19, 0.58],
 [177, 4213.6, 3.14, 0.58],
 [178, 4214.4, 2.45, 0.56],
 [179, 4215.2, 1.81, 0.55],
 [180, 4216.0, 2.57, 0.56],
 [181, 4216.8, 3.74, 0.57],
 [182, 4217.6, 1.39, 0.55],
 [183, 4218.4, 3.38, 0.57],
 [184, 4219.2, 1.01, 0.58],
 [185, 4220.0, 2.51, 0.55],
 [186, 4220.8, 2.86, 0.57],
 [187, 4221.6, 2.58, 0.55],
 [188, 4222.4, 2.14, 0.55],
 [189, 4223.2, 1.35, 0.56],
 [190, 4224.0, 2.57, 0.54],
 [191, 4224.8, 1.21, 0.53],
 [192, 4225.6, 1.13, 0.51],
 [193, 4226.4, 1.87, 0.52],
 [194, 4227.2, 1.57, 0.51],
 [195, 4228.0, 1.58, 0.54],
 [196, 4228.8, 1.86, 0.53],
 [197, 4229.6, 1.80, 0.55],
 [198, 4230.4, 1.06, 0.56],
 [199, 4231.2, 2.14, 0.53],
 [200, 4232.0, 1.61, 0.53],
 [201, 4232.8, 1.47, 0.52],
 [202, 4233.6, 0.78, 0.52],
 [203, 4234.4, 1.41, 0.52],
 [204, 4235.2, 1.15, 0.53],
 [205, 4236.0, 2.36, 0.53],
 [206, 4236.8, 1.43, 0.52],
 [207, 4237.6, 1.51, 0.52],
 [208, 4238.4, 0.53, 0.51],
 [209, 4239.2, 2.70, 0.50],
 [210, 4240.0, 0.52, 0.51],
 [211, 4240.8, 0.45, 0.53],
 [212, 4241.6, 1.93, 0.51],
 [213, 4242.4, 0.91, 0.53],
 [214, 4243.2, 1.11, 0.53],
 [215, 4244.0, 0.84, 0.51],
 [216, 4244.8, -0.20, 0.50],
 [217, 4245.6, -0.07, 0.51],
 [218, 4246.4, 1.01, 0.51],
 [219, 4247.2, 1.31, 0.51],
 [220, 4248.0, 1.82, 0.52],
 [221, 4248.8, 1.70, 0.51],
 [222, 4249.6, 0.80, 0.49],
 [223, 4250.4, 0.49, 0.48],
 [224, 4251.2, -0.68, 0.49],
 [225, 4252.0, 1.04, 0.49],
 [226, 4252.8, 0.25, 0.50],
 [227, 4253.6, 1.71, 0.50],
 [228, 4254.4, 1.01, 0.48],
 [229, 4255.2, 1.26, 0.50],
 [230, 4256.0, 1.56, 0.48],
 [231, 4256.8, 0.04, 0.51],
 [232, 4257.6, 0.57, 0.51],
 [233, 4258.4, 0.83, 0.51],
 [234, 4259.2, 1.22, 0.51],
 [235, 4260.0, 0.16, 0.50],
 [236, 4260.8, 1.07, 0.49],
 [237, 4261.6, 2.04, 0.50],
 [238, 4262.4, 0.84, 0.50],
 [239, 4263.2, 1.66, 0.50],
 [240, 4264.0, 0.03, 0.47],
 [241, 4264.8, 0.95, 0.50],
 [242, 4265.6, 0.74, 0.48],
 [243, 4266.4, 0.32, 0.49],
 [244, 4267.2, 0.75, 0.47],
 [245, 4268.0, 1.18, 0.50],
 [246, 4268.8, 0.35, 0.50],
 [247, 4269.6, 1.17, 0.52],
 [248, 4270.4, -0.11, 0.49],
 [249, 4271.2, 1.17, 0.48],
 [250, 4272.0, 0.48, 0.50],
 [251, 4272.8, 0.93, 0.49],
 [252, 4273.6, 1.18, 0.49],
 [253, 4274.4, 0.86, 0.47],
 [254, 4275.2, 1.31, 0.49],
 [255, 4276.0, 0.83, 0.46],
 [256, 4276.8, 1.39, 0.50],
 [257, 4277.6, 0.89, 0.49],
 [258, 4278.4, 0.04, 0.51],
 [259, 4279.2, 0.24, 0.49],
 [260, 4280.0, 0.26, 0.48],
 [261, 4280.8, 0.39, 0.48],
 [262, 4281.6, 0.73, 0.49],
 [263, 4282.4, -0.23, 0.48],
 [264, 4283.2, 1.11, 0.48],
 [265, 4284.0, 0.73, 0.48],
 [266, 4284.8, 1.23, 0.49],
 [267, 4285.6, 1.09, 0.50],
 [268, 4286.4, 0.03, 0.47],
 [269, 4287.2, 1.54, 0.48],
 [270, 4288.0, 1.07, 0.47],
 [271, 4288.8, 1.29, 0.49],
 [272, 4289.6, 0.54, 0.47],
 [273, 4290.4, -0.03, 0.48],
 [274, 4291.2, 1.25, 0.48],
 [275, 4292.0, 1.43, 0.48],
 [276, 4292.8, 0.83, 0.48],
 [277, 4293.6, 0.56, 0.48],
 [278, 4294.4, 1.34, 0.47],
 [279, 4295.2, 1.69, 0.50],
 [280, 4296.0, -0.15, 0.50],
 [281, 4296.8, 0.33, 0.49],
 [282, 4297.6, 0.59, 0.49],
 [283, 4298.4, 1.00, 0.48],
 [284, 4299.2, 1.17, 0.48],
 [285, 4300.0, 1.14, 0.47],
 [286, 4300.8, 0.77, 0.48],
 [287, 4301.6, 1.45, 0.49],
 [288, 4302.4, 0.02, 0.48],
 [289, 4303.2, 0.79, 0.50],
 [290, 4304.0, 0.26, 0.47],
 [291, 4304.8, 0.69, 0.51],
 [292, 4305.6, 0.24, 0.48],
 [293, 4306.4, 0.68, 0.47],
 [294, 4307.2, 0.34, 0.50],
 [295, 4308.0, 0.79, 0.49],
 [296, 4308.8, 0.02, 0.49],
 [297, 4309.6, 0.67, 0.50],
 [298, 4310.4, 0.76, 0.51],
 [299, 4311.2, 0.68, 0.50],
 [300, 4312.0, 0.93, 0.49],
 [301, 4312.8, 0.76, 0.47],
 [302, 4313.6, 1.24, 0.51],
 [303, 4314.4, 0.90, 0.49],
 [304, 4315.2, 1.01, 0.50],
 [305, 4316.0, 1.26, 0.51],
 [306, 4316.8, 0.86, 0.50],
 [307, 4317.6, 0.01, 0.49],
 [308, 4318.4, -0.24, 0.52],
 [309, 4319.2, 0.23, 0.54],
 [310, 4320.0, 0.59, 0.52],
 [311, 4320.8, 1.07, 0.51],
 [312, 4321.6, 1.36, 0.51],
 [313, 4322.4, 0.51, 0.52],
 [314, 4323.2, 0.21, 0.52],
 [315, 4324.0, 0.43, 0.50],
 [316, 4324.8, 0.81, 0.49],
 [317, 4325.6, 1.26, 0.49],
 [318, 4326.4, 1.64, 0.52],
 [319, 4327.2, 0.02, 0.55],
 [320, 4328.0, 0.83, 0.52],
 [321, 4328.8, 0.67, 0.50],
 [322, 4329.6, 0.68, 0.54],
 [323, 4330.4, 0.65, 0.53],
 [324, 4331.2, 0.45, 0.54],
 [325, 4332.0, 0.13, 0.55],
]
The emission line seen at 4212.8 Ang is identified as Lyman alpha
